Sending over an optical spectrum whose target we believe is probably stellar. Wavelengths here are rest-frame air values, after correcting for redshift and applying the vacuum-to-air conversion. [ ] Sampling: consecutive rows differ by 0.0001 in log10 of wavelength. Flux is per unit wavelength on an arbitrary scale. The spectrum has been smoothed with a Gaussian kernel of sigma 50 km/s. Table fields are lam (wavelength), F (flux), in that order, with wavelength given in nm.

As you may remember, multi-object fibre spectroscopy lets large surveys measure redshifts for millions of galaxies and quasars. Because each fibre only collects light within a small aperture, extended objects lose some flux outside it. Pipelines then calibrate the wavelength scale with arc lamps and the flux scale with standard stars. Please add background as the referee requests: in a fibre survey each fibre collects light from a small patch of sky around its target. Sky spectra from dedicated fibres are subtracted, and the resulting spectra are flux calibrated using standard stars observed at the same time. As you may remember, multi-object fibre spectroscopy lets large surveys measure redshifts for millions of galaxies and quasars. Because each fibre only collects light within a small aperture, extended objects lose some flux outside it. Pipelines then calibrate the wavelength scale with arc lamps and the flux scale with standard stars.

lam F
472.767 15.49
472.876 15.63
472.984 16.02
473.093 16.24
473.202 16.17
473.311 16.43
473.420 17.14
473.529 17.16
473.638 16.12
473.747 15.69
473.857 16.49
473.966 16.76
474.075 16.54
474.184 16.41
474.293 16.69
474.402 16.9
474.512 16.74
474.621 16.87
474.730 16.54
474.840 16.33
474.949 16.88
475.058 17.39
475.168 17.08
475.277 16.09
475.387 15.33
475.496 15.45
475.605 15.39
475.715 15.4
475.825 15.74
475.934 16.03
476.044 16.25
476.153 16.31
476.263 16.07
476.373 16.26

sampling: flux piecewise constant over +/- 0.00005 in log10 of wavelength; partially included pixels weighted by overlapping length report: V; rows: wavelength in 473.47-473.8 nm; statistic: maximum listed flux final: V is 17.16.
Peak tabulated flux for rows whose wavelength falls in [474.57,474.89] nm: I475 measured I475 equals 16.87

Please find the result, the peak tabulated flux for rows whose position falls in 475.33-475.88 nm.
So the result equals 15.74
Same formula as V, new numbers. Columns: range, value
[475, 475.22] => 17.39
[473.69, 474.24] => 16.76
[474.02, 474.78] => 16.9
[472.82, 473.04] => 16.02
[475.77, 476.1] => 16.25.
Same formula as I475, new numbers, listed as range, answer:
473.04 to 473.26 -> 16.24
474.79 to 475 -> 16.88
